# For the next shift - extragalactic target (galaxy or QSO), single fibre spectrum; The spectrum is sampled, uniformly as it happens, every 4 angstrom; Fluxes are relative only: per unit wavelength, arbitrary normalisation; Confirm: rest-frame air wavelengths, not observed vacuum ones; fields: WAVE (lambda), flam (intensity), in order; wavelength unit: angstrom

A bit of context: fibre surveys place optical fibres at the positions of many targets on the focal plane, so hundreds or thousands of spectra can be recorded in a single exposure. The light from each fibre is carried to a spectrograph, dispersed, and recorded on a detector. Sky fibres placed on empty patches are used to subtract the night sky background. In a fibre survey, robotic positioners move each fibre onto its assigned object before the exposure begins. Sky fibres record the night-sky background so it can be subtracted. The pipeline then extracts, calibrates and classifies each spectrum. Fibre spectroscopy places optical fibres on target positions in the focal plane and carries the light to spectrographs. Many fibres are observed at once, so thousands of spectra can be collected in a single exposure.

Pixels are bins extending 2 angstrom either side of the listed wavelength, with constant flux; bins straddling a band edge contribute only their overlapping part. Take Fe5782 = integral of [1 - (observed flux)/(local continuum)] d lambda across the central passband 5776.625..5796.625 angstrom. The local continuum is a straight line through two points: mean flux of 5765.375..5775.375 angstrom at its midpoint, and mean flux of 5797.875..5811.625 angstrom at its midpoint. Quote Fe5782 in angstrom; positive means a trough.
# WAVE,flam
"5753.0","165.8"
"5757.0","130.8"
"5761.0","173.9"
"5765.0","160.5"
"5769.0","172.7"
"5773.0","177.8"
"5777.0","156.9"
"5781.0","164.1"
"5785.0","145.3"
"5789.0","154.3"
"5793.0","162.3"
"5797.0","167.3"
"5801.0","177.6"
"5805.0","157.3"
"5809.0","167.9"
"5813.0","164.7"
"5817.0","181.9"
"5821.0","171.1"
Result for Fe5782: 1.5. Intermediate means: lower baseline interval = 172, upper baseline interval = 167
